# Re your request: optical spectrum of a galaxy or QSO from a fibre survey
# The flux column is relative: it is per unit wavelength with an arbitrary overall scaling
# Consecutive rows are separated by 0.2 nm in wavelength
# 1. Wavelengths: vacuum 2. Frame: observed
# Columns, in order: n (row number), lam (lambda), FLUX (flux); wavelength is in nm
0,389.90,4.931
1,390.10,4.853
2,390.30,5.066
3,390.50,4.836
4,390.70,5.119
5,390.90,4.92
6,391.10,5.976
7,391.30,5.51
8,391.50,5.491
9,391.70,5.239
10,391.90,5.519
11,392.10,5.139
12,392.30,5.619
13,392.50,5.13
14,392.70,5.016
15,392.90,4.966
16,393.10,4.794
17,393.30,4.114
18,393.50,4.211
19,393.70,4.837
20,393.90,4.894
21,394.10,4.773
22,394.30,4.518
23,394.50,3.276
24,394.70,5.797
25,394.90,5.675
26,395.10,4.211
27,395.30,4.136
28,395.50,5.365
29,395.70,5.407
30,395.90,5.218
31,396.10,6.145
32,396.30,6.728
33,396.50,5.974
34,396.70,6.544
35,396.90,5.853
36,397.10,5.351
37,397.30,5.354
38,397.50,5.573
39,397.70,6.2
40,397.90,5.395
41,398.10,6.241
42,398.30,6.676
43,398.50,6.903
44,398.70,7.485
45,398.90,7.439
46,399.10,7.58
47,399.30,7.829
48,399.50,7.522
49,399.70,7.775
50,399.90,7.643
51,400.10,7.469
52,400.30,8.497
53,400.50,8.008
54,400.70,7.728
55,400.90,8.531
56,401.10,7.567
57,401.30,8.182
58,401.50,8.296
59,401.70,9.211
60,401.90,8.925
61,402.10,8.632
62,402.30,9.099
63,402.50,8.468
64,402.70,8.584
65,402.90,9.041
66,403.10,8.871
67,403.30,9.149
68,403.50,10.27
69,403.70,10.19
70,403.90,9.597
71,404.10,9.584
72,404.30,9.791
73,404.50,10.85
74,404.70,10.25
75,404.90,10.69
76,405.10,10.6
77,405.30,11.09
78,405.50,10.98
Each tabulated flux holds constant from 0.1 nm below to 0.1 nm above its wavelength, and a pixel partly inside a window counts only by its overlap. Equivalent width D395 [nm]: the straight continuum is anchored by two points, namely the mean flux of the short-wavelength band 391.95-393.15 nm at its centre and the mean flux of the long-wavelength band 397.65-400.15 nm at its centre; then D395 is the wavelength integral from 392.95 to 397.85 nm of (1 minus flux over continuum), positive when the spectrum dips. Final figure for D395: 0.67 nm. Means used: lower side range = 5.14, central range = 5.21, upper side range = 7.1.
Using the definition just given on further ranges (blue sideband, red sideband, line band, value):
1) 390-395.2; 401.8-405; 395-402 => 0.63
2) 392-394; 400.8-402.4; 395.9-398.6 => 0.26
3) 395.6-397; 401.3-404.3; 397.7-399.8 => 0.04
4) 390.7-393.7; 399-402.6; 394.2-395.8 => 0.34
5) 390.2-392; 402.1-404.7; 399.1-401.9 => 0.15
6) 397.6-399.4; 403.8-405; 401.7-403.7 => 0.02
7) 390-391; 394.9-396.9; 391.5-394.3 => 0.14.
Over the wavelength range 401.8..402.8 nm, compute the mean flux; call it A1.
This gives 8.74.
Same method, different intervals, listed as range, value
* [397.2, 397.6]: 5.46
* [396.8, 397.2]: 5.6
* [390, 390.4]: 4.96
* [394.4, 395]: 4.92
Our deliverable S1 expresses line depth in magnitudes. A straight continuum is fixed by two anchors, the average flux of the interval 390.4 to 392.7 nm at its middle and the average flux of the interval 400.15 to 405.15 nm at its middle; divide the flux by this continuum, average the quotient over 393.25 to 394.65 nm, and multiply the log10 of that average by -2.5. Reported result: 0.350 mag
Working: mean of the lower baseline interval 5.3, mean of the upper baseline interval 9.11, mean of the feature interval 4.43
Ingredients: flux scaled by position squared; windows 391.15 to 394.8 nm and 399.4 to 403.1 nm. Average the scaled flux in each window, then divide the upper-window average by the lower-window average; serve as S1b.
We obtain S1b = 1.75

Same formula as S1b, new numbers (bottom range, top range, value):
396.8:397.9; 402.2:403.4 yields 1.62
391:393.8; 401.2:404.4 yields 1.88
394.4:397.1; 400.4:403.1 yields 1.62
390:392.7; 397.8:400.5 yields 1.44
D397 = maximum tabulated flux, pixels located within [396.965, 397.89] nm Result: 6.2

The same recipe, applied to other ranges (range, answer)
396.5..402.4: 9.211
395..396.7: 6.728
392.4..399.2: 7.58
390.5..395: 5.976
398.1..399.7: 7.829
